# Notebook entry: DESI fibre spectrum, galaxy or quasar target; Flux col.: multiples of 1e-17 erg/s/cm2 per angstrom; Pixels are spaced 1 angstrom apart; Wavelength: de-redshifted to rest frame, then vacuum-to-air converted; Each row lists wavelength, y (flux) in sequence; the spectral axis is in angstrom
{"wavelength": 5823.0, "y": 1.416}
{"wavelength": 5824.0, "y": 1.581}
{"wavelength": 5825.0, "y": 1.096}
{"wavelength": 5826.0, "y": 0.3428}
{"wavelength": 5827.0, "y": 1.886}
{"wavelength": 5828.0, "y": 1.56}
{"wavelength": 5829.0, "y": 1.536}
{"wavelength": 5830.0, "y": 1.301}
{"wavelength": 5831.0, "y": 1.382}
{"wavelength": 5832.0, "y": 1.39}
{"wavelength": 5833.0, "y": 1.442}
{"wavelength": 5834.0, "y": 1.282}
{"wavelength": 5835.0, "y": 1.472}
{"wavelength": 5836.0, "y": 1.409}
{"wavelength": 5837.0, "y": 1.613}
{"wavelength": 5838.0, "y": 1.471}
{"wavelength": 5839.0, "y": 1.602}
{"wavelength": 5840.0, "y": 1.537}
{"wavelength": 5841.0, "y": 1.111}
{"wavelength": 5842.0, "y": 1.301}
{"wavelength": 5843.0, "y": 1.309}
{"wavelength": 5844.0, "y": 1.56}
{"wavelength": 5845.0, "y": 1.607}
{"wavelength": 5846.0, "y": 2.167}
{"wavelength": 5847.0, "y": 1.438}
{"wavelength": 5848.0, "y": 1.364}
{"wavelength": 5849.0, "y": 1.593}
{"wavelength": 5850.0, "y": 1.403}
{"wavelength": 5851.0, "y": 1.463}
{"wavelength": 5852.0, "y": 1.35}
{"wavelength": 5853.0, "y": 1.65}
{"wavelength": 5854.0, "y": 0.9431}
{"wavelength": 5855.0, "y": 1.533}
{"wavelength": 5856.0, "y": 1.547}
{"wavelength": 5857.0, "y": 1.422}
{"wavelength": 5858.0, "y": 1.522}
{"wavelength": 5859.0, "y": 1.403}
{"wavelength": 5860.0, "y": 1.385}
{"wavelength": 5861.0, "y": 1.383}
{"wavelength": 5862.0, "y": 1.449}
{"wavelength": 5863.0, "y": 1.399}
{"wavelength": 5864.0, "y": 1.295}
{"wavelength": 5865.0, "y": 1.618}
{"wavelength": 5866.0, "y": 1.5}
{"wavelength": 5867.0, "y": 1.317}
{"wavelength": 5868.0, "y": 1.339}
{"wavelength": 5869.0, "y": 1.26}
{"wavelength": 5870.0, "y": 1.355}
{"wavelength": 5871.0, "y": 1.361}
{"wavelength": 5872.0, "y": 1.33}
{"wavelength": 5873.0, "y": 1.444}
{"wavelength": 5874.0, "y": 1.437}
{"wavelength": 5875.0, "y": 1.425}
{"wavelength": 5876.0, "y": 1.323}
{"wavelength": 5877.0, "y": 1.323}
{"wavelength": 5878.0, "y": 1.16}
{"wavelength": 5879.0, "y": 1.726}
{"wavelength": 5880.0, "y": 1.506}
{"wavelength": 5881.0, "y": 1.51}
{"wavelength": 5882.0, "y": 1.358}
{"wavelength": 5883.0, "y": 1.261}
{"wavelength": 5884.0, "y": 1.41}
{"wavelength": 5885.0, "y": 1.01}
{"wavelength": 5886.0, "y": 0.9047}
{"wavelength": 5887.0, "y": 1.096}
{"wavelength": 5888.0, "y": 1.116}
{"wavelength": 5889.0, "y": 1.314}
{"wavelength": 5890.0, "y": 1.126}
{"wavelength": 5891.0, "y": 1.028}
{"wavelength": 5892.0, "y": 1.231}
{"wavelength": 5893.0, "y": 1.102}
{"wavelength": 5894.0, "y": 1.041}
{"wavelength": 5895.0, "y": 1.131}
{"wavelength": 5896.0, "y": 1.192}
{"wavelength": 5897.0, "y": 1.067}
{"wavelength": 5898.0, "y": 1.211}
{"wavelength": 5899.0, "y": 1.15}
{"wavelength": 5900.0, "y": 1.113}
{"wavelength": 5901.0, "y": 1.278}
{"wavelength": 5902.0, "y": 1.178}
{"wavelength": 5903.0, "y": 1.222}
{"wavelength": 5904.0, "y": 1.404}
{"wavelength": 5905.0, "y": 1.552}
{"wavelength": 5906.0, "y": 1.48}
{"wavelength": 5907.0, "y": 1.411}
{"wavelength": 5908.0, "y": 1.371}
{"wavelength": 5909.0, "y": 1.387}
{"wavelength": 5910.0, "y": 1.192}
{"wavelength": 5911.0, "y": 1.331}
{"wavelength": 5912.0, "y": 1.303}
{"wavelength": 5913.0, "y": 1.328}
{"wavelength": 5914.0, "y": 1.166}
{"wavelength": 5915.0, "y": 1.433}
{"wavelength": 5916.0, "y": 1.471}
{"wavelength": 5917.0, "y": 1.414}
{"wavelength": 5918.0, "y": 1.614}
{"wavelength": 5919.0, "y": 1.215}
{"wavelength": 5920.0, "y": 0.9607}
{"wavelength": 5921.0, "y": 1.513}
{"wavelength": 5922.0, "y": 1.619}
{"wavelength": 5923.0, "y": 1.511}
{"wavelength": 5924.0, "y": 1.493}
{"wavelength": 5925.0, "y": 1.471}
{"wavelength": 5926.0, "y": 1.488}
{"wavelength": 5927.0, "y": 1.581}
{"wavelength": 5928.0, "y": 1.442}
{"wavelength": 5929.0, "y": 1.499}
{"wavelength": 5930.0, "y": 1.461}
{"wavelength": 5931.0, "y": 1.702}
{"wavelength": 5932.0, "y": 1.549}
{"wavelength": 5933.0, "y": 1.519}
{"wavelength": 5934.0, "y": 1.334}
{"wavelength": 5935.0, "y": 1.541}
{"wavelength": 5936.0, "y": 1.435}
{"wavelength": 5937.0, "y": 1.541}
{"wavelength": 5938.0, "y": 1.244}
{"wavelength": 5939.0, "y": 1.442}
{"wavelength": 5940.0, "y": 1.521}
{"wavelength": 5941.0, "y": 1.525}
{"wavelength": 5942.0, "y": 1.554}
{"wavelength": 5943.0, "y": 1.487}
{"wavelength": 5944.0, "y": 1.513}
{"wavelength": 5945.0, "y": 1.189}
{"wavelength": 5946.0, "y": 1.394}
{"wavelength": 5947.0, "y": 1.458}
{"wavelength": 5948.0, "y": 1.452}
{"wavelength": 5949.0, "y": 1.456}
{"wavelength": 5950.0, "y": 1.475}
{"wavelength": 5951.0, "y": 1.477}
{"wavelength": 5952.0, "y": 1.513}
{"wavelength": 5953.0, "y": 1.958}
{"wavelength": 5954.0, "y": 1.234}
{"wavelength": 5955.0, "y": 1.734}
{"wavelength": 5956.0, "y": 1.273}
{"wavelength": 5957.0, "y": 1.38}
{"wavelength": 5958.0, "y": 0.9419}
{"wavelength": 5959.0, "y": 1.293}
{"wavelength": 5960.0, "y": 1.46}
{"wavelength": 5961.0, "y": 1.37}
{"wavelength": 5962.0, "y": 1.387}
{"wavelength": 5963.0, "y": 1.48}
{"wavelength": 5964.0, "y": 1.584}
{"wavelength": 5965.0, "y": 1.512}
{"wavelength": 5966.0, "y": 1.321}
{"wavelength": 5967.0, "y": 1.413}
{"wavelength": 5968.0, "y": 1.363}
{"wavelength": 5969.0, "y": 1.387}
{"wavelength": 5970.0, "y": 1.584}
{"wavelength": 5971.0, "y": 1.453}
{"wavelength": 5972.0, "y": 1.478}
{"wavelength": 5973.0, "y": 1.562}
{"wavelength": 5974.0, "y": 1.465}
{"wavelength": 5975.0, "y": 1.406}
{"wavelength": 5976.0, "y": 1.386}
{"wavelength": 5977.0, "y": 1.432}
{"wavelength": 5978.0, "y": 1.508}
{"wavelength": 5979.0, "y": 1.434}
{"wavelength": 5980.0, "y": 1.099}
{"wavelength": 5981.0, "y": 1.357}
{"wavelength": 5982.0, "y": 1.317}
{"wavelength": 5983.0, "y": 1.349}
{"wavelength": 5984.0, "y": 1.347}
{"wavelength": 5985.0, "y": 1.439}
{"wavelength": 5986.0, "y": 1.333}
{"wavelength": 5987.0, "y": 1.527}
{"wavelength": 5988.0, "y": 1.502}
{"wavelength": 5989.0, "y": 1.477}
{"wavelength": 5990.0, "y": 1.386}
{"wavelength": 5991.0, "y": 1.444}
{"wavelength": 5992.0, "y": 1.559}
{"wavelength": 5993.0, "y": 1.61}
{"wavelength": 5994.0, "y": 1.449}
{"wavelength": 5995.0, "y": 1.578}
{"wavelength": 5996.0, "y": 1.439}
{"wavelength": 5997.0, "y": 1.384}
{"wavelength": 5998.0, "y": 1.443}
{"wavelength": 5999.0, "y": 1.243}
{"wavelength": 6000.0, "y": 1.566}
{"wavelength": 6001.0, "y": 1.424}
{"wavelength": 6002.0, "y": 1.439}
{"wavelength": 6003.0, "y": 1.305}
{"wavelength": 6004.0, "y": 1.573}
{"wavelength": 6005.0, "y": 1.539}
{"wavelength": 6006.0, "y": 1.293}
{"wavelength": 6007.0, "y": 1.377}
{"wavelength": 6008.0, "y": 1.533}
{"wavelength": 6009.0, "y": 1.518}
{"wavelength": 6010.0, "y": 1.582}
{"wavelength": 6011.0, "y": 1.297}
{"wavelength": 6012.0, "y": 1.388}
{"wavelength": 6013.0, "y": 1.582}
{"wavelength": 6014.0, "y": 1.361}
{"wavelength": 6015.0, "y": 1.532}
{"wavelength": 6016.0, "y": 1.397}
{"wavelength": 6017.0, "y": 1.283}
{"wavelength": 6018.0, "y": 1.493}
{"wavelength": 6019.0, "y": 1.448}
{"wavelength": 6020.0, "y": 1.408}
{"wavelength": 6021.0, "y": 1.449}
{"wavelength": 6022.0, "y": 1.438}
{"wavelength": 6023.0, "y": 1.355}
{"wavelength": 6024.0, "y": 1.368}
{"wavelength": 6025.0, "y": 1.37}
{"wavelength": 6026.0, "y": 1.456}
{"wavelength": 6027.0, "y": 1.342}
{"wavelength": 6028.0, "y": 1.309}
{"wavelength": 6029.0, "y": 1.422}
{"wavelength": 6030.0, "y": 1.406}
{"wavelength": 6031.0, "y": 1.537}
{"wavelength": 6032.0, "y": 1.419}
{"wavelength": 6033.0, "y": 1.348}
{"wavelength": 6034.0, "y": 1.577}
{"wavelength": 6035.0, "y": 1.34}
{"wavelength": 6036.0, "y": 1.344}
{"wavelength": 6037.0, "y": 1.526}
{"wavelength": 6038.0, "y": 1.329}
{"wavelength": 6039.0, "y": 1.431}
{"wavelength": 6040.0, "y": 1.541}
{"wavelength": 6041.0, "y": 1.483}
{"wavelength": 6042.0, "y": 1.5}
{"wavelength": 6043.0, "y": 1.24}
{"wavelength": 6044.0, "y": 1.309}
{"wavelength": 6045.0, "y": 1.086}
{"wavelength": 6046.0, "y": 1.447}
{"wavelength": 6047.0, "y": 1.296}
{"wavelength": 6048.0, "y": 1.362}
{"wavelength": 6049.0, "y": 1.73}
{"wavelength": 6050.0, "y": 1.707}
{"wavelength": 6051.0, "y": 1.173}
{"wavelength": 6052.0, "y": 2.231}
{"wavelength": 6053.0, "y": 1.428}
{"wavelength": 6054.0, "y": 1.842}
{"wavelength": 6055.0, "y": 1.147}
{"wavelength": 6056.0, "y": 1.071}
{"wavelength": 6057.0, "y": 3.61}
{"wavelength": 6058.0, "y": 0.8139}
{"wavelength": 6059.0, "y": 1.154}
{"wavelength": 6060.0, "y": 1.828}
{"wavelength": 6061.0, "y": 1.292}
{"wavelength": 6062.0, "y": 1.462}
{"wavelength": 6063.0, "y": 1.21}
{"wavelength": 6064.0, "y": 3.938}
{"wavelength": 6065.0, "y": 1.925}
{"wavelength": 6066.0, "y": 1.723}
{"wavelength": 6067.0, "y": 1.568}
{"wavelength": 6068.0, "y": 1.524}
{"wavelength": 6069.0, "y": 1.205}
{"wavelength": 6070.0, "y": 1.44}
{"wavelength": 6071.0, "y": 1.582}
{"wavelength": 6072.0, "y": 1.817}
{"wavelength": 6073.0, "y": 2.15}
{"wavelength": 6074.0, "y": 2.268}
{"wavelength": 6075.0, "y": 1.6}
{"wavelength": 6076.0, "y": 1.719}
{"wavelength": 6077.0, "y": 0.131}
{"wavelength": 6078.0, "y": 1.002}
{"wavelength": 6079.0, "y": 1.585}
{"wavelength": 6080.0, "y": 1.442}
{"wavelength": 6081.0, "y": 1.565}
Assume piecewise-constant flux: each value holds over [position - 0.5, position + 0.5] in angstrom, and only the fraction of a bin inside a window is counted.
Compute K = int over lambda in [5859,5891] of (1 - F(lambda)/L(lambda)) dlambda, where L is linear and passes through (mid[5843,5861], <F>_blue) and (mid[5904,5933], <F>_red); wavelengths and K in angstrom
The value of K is 2.87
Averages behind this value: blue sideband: 1.48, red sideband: 1.43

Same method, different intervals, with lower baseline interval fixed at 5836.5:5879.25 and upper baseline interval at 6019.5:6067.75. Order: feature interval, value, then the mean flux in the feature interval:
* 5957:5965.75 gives 0.6 angstrom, 1.38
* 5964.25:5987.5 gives 1.2 angstrom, 1.41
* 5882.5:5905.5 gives 4.3 angstrom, 1.18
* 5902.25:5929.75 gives 1.2 angstrom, 1.4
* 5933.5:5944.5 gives 0.1 angstrom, 1.47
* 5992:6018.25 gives 1.0 angstrom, 1.45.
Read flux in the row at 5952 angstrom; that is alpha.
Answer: 1.513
